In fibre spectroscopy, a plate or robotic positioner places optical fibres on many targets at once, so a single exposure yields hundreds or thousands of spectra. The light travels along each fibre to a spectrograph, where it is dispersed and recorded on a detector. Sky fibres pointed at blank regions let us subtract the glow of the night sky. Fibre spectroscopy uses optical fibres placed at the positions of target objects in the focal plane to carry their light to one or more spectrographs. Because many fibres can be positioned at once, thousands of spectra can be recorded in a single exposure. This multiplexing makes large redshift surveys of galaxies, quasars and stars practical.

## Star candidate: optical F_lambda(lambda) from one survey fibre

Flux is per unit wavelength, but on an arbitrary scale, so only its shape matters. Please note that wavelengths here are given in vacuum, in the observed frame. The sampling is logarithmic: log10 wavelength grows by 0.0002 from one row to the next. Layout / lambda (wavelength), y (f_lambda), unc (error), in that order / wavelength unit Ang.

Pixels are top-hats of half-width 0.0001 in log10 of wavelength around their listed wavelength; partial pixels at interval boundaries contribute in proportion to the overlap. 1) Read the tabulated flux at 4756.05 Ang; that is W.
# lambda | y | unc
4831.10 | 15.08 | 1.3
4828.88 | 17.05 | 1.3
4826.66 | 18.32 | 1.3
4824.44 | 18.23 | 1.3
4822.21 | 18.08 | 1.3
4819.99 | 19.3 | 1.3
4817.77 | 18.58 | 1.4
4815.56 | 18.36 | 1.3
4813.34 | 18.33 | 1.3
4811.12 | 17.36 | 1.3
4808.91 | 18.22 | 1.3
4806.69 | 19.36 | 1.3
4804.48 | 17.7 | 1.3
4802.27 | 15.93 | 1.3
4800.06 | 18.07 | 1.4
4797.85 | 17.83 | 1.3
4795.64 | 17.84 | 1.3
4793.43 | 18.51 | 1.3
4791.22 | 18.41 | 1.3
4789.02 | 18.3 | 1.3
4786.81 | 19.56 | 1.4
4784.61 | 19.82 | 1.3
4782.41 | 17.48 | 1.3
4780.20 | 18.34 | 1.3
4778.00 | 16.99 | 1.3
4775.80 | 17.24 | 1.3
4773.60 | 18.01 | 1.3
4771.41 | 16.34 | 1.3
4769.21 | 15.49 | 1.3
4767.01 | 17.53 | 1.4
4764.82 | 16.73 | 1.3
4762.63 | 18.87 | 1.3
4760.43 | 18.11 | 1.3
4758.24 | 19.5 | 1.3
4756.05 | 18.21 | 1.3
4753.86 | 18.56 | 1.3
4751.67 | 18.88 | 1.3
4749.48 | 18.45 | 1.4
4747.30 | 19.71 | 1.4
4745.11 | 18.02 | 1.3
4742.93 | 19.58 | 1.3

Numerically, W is 18.21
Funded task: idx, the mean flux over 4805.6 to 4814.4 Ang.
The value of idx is 18.3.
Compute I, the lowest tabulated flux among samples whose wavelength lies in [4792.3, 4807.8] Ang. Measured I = 15.93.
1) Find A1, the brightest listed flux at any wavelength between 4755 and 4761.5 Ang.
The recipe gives 19.5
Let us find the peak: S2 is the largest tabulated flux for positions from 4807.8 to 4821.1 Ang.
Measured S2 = 19.3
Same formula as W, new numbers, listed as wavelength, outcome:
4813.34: 18.33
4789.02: 18.3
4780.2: 18.34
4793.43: 18.51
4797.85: 17.83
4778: 16.99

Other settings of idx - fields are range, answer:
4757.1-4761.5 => 18.8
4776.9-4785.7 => 18.1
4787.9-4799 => 18.2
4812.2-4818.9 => 18.4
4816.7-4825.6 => 18.5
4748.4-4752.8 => 18.6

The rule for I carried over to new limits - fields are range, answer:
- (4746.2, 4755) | 18.45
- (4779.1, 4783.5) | 17.48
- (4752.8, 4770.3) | 15.49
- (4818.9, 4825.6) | 18.08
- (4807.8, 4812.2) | 17.36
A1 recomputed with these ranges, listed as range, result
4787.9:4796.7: 18.51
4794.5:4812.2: 19.36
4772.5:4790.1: 19.82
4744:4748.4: 19.71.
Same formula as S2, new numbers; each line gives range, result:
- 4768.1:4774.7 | 18.01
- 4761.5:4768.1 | 18.87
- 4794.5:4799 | 17.84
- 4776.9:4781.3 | 18.34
